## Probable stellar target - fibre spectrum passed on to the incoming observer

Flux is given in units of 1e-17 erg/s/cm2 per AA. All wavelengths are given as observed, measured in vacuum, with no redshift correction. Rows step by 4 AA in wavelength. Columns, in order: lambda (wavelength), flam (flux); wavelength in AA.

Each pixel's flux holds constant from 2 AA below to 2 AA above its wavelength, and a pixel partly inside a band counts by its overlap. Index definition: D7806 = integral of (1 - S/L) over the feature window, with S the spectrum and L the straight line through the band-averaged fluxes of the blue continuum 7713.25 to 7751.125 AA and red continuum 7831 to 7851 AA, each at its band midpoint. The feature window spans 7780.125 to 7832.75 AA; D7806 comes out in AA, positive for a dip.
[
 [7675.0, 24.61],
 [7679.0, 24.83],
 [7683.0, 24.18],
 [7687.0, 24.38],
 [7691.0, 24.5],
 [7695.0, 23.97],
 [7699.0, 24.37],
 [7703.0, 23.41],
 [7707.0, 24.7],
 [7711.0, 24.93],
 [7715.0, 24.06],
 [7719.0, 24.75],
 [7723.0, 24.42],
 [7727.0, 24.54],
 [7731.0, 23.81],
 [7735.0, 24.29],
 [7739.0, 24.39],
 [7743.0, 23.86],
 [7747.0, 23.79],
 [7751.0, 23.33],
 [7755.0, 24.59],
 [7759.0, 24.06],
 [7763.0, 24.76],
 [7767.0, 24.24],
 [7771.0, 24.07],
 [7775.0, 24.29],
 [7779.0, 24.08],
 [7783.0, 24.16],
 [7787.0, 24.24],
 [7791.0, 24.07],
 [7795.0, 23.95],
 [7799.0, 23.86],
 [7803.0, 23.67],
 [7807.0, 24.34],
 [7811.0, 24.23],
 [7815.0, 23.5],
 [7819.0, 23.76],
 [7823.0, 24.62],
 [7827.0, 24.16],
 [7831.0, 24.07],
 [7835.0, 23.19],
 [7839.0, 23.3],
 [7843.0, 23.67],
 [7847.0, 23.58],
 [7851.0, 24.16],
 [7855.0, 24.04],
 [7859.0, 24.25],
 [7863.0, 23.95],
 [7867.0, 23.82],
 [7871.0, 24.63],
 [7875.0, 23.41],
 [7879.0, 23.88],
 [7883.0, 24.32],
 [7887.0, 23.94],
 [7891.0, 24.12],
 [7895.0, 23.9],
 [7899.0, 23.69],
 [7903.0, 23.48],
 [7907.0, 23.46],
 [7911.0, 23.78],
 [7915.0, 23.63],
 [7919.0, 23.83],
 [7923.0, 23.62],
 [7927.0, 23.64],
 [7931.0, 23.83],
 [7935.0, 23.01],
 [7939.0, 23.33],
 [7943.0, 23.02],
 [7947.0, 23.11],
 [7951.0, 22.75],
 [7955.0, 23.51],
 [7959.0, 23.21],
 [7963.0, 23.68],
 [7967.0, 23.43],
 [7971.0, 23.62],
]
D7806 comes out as -0.6 AA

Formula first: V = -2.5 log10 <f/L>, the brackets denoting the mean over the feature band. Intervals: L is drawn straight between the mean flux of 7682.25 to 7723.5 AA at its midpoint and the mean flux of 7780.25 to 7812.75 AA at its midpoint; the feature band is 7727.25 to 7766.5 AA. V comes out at 0.00 mag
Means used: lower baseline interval 24.3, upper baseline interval 24.1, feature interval 24.1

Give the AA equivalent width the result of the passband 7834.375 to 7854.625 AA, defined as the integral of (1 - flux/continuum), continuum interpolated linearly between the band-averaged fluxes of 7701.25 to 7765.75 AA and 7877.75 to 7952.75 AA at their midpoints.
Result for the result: 0.2 AA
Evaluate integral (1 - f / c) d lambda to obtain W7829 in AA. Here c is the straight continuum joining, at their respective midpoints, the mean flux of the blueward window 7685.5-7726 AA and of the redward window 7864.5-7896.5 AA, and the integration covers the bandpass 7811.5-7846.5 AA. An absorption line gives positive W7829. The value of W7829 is 0.5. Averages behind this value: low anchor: 24.4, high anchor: 24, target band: 23.8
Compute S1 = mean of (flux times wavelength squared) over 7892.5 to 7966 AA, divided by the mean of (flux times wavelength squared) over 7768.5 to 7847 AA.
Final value 1.01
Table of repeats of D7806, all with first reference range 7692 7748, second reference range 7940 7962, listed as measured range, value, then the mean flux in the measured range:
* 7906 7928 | -0.3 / 23.7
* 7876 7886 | -0.2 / 24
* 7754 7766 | -0.2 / 24.4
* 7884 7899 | -0.3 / 24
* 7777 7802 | -0.1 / 24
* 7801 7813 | -0.1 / 24.1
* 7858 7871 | -0.3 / 24.1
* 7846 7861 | -0.3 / 24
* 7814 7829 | -0.2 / 24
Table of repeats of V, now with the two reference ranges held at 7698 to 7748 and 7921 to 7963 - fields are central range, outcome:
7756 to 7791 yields -0.01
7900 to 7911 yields 0.00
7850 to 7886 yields -0.02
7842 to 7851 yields 0.00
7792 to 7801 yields 0.00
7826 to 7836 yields 0.00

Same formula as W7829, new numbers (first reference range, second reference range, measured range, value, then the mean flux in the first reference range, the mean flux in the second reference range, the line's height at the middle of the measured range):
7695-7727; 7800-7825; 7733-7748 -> 0.1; 24.4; 24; 24.3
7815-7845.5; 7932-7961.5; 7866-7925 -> -1.0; 23.8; 23.2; 23.4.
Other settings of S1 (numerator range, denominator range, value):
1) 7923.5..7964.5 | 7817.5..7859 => 1.00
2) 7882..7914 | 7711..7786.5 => 1.02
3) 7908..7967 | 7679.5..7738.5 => 1.02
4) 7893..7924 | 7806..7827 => 1.01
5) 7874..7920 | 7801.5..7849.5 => 1.02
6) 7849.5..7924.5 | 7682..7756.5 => 1.03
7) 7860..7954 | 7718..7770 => 1.02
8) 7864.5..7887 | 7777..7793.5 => 1.02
